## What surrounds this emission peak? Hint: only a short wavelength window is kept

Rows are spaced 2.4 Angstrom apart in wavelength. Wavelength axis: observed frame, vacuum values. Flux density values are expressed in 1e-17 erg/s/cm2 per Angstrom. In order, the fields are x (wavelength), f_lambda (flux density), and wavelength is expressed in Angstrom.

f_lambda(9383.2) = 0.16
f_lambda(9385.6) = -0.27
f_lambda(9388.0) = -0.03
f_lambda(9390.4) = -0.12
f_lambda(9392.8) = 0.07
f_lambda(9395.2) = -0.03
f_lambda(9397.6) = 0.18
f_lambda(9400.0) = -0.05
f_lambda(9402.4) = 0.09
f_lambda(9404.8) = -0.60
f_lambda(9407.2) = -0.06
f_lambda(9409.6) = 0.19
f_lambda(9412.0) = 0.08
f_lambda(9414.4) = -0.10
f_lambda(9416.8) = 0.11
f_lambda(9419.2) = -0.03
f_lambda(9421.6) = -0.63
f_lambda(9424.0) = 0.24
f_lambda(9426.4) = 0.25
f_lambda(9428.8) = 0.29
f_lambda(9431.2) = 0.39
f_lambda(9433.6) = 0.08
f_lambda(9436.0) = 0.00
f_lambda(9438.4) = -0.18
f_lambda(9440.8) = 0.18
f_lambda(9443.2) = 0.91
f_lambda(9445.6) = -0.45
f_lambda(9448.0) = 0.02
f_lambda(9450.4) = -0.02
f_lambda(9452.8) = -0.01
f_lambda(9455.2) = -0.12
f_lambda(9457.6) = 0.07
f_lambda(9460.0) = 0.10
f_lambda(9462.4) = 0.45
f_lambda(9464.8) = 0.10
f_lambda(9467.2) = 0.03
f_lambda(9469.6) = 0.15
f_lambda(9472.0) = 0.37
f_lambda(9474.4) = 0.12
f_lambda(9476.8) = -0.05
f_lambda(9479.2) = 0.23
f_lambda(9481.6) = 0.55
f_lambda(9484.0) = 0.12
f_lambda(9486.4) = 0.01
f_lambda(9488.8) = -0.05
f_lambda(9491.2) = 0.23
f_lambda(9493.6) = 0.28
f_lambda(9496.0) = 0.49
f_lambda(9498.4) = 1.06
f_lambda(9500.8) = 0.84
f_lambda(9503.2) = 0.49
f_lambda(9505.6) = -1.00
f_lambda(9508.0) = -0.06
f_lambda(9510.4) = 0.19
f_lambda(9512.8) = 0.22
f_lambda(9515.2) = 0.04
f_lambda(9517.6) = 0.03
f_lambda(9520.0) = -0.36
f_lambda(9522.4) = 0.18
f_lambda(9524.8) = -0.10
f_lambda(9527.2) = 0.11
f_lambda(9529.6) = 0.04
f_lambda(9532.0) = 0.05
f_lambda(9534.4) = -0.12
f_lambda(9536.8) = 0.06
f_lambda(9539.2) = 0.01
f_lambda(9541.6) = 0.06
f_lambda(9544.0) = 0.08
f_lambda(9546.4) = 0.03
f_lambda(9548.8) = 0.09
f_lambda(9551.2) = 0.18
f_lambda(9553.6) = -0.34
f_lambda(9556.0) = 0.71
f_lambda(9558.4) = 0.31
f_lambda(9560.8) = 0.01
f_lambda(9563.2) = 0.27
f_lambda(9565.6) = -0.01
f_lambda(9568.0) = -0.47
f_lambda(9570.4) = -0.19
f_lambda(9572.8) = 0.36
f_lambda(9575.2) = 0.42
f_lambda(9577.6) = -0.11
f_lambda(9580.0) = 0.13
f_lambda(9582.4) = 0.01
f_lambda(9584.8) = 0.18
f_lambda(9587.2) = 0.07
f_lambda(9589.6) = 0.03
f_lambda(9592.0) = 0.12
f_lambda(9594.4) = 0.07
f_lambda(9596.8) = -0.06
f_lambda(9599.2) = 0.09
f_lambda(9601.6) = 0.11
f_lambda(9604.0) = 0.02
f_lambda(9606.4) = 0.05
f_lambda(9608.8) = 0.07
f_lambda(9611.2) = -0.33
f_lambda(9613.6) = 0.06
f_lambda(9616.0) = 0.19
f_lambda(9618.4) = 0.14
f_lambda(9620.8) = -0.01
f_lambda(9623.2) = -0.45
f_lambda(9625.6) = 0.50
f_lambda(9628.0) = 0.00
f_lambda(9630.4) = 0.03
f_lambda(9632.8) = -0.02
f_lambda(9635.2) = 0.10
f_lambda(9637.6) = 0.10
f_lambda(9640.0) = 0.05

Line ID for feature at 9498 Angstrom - Hgamma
